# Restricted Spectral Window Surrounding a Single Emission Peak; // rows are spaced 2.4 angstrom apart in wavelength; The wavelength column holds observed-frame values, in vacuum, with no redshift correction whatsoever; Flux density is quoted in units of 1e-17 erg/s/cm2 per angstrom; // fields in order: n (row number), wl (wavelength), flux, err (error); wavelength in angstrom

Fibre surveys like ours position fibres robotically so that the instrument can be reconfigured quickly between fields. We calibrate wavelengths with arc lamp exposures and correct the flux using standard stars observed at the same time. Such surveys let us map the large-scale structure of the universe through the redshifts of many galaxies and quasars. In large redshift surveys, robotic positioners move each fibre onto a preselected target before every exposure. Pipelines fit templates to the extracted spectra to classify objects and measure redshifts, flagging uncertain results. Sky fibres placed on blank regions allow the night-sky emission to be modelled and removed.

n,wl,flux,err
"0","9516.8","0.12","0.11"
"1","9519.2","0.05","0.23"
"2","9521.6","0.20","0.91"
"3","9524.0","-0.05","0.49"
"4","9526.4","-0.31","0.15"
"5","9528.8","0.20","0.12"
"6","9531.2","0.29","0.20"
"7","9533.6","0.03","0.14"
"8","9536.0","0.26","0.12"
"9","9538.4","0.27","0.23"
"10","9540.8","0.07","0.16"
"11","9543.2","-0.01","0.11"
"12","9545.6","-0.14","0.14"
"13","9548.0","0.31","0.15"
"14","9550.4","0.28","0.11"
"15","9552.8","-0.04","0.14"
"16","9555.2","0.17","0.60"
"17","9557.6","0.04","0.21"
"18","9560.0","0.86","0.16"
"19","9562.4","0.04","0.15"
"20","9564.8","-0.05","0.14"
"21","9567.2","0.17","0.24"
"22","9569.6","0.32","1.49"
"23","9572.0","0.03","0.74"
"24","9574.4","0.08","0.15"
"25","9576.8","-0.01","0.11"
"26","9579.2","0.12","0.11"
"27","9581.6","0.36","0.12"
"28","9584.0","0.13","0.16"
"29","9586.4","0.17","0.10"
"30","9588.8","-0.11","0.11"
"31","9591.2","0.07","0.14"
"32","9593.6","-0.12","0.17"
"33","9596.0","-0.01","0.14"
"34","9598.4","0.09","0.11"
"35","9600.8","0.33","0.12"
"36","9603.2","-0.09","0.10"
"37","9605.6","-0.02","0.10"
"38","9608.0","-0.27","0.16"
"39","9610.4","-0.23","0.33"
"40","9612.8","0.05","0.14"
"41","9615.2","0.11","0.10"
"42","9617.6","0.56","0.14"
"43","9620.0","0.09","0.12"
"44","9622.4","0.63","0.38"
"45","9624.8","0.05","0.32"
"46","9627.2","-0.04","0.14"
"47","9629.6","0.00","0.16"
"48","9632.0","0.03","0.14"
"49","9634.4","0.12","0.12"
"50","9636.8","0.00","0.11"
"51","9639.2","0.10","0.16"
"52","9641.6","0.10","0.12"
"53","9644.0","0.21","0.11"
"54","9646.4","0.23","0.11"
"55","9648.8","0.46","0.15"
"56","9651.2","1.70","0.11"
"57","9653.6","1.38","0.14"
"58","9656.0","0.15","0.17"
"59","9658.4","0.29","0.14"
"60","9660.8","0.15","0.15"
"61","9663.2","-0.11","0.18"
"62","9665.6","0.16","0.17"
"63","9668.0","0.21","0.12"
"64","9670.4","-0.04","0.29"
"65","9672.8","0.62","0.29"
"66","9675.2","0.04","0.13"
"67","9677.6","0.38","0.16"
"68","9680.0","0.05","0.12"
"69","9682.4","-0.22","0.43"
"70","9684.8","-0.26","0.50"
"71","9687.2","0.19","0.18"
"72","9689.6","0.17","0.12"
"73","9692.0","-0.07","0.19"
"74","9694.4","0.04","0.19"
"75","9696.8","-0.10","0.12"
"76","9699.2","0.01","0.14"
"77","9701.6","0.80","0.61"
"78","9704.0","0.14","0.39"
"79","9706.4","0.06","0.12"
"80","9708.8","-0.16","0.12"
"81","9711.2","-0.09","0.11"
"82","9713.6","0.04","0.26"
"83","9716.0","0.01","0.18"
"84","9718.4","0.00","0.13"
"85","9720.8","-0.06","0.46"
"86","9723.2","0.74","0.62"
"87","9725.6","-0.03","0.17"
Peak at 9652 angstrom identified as [O III] 5007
